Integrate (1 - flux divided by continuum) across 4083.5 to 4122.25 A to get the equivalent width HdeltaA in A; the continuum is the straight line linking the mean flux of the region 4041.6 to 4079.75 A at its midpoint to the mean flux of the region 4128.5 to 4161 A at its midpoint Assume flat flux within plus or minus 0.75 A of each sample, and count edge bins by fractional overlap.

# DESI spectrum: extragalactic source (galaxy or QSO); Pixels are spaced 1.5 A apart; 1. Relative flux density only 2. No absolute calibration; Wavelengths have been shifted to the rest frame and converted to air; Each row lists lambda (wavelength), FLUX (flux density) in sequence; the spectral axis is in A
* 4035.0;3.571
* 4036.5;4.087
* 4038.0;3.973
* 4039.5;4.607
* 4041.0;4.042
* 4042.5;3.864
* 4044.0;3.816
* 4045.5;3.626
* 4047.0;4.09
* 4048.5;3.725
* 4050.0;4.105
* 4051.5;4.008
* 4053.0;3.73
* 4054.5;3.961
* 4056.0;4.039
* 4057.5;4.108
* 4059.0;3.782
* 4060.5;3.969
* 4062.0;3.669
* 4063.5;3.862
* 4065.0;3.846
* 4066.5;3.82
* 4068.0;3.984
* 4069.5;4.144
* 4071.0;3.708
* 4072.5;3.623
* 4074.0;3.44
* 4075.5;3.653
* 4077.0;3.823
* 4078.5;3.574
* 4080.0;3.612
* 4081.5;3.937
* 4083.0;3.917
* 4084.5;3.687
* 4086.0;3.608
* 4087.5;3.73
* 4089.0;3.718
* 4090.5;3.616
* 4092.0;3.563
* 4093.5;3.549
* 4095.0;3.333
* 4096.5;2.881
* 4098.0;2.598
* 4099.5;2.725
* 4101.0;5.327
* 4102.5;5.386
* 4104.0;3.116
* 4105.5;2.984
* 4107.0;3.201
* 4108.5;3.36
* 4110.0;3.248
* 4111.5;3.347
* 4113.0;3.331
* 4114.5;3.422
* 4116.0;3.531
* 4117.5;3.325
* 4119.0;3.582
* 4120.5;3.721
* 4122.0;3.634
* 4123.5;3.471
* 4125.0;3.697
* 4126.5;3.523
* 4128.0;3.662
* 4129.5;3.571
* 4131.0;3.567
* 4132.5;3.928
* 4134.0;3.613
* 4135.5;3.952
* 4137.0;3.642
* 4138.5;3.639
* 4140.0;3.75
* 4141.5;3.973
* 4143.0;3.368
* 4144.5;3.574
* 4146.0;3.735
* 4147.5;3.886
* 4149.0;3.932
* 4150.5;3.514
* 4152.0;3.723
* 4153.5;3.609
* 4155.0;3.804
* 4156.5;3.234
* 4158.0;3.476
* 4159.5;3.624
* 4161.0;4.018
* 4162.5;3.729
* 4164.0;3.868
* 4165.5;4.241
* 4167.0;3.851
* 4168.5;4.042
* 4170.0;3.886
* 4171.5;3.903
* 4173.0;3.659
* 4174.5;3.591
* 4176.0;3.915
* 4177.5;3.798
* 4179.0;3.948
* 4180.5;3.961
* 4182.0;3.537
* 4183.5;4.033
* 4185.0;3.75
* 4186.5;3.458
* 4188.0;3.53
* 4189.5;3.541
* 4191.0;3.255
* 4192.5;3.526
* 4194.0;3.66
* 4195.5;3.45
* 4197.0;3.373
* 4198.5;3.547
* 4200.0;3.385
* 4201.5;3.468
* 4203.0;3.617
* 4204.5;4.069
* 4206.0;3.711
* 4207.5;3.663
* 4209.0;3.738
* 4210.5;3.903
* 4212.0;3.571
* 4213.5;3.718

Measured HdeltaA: 2.4 A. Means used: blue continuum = 3.84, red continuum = 3.68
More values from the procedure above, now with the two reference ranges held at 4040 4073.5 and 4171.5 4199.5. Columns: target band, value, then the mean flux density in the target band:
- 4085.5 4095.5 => 0.61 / 3.59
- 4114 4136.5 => 0.86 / 3.62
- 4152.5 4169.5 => -0.38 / 3.77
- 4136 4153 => 0.08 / 3.71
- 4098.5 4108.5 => 0.19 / 3.73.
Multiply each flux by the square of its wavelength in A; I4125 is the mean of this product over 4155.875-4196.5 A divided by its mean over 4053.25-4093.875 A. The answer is 1.04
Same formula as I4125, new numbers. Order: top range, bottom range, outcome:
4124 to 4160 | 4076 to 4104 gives 1.02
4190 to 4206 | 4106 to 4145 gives 1.03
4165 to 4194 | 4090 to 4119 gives 1.12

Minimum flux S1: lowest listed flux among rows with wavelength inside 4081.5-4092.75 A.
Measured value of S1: 3.563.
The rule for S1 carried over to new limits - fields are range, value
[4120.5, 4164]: 3.234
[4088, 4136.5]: 2.598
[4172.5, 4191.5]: 3.255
